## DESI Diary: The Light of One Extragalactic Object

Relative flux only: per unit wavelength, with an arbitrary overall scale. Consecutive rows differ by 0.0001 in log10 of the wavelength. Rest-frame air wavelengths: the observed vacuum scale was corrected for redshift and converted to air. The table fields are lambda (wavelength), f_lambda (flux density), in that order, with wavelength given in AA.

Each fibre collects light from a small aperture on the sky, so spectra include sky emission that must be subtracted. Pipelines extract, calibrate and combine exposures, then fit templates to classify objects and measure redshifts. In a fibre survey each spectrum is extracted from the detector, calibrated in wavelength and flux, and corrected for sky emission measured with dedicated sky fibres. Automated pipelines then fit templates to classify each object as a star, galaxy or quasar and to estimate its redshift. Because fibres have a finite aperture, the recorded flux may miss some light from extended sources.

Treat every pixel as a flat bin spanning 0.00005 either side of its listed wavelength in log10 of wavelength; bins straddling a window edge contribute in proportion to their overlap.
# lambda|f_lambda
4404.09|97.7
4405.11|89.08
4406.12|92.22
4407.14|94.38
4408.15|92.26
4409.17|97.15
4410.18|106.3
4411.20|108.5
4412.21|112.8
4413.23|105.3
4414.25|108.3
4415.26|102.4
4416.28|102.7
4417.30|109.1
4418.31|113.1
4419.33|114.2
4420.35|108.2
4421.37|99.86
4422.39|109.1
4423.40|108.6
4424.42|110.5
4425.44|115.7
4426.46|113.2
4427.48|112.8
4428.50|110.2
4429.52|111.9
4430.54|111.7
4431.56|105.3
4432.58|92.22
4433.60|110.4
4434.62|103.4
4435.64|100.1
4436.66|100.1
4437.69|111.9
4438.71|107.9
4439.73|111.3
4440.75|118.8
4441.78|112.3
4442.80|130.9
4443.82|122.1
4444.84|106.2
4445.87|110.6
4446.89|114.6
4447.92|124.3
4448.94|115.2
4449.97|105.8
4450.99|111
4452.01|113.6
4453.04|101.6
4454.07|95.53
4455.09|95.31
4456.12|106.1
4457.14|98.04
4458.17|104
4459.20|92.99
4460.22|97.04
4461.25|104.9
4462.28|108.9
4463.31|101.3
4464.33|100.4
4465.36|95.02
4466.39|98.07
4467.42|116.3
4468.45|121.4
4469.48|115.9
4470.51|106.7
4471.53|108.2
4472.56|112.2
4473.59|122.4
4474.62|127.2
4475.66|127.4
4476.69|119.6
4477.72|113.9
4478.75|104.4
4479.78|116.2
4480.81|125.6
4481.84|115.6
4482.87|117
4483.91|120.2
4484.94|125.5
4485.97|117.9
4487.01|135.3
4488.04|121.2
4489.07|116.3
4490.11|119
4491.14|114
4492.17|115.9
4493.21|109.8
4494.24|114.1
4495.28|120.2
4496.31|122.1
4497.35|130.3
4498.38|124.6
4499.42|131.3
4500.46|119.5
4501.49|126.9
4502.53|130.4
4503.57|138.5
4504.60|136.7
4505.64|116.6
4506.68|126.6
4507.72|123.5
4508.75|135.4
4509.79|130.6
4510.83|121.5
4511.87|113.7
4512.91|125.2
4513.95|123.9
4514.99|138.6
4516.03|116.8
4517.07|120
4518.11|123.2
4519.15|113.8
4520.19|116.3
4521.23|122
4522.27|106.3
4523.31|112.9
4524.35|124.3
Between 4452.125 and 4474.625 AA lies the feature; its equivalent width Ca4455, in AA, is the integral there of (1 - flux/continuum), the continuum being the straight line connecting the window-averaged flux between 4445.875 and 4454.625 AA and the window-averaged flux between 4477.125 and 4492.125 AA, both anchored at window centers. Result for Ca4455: 1.6 AA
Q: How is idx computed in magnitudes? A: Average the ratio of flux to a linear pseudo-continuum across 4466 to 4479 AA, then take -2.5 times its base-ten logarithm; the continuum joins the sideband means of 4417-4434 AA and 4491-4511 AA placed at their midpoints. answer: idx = 0.03 mag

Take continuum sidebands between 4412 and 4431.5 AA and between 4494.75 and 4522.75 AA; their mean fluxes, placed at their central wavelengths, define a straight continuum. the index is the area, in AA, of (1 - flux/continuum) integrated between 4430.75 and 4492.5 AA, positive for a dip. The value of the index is 2.5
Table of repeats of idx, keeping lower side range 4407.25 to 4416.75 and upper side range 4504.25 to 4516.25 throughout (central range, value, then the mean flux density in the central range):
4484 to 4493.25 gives 0.008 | 120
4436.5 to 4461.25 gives 0.031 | 109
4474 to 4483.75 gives 0.001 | 119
